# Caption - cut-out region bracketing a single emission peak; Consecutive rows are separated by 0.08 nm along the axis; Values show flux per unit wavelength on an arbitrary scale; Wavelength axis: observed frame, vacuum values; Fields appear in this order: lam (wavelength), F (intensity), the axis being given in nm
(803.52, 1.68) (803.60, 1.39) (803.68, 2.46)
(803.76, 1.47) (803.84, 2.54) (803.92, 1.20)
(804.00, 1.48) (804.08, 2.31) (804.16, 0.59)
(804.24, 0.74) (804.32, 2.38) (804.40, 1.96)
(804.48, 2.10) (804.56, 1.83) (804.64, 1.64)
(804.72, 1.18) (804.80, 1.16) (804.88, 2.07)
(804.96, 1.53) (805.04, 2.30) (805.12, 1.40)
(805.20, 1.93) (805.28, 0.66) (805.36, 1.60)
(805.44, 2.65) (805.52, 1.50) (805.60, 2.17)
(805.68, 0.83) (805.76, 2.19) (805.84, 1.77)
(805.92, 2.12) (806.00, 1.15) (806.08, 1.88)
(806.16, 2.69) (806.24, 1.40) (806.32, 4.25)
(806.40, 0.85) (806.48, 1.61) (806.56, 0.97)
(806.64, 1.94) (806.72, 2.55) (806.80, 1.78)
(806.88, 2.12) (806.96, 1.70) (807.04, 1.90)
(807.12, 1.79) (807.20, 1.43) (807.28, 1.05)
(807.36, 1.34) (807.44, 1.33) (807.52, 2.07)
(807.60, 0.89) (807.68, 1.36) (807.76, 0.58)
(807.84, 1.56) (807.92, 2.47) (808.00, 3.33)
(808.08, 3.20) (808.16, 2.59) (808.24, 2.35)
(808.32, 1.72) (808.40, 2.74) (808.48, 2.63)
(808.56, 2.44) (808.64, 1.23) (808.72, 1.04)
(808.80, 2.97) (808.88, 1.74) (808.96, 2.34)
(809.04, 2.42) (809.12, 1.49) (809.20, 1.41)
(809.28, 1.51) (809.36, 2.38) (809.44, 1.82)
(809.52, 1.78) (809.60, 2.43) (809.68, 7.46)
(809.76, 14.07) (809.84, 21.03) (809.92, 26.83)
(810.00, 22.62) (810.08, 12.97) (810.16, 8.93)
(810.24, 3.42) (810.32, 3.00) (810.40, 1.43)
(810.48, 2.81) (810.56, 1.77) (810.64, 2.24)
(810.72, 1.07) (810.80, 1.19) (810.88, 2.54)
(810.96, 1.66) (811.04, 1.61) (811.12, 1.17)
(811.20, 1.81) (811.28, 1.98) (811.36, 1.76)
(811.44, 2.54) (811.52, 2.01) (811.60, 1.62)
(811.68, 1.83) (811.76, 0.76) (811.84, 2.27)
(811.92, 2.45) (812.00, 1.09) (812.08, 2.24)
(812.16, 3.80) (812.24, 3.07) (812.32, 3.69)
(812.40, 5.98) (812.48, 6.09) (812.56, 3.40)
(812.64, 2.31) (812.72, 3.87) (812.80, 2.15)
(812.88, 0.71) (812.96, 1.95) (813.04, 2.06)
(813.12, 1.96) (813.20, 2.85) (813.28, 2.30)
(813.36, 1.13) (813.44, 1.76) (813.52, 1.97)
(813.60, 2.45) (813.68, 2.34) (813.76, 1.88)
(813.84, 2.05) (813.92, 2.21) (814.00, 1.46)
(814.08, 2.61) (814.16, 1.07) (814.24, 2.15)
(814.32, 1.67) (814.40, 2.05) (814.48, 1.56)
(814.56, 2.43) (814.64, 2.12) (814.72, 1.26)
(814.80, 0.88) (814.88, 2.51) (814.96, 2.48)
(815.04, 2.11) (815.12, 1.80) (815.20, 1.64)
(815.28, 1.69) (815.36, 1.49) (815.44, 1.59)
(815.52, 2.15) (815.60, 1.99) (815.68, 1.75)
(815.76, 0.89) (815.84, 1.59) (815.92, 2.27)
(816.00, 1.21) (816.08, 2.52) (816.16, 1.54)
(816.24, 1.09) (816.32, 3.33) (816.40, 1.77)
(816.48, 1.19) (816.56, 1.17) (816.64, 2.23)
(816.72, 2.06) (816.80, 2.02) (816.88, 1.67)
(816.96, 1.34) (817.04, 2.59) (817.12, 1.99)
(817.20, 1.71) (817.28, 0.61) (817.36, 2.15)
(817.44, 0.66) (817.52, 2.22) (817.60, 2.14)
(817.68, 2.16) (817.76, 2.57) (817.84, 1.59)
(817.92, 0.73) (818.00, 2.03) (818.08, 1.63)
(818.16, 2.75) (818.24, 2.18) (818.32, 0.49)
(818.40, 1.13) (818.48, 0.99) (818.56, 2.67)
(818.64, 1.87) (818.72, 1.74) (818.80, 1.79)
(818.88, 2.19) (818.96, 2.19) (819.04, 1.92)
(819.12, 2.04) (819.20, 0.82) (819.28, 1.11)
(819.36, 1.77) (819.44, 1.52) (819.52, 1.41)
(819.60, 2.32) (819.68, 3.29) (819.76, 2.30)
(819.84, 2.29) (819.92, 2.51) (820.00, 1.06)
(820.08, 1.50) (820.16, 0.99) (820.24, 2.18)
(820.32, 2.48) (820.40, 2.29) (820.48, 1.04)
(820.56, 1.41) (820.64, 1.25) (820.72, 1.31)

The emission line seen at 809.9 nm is H-alpha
